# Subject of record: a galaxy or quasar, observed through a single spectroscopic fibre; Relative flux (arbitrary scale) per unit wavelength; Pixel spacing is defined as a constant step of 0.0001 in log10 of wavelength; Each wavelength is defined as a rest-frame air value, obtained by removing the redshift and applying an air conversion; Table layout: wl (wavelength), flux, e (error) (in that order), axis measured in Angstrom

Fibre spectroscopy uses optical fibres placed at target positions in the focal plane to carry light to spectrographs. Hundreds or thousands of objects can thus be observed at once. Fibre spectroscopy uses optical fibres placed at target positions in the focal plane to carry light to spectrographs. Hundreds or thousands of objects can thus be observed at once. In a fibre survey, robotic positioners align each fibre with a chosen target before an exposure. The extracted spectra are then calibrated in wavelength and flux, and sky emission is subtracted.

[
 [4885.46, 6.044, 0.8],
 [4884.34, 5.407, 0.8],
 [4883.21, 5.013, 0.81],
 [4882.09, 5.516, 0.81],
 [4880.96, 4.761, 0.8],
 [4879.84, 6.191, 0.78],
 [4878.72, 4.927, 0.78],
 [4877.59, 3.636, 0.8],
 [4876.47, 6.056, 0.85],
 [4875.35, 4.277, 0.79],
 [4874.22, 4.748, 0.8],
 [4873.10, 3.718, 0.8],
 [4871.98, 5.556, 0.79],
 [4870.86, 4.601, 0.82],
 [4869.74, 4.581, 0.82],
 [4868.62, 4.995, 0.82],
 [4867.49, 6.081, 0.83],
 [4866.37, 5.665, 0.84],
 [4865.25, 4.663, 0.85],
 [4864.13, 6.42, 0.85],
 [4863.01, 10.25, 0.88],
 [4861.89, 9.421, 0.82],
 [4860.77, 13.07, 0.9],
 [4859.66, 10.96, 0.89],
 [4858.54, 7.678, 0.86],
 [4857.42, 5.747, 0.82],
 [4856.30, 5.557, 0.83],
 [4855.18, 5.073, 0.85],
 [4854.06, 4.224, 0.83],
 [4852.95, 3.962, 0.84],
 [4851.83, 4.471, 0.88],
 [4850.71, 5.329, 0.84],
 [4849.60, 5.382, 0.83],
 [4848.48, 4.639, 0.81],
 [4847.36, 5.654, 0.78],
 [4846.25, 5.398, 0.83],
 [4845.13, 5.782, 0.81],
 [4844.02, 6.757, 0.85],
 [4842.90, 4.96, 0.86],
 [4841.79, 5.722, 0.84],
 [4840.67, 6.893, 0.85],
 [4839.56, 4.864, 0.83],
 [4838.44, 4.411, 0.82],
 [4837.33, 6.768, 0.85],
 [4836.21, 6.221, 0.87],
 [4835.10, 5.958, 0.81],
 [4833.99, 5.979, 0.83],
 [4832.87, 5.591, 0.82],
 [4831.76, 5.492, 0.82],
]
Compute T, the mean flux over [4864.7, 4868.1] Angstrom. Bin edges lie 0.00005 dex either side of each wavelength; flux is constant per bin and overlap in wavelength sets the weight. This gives 5.45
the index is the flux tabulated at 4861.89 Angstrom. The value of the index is 9.421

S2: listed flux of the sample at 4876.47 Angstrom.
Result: 6.056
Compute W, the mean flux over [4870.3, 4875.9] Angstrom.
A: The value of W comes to 4.58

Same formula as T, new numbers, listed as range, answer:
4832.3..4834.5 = 5.77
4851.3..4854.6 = 4.22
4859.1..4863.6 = 10.9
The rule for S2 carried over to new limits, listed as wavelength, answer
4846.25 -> 5.398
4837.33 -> 6.768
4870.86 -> 4.601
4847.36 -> 5.654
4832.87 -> 5.591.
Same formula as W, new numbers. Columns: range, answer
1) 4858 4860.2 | 9.31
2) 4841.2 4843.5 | 5.37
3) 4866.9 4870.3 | 5.21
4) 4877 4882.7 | 5.01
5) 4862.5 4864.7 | 8.27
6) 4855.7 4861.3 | 8.56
